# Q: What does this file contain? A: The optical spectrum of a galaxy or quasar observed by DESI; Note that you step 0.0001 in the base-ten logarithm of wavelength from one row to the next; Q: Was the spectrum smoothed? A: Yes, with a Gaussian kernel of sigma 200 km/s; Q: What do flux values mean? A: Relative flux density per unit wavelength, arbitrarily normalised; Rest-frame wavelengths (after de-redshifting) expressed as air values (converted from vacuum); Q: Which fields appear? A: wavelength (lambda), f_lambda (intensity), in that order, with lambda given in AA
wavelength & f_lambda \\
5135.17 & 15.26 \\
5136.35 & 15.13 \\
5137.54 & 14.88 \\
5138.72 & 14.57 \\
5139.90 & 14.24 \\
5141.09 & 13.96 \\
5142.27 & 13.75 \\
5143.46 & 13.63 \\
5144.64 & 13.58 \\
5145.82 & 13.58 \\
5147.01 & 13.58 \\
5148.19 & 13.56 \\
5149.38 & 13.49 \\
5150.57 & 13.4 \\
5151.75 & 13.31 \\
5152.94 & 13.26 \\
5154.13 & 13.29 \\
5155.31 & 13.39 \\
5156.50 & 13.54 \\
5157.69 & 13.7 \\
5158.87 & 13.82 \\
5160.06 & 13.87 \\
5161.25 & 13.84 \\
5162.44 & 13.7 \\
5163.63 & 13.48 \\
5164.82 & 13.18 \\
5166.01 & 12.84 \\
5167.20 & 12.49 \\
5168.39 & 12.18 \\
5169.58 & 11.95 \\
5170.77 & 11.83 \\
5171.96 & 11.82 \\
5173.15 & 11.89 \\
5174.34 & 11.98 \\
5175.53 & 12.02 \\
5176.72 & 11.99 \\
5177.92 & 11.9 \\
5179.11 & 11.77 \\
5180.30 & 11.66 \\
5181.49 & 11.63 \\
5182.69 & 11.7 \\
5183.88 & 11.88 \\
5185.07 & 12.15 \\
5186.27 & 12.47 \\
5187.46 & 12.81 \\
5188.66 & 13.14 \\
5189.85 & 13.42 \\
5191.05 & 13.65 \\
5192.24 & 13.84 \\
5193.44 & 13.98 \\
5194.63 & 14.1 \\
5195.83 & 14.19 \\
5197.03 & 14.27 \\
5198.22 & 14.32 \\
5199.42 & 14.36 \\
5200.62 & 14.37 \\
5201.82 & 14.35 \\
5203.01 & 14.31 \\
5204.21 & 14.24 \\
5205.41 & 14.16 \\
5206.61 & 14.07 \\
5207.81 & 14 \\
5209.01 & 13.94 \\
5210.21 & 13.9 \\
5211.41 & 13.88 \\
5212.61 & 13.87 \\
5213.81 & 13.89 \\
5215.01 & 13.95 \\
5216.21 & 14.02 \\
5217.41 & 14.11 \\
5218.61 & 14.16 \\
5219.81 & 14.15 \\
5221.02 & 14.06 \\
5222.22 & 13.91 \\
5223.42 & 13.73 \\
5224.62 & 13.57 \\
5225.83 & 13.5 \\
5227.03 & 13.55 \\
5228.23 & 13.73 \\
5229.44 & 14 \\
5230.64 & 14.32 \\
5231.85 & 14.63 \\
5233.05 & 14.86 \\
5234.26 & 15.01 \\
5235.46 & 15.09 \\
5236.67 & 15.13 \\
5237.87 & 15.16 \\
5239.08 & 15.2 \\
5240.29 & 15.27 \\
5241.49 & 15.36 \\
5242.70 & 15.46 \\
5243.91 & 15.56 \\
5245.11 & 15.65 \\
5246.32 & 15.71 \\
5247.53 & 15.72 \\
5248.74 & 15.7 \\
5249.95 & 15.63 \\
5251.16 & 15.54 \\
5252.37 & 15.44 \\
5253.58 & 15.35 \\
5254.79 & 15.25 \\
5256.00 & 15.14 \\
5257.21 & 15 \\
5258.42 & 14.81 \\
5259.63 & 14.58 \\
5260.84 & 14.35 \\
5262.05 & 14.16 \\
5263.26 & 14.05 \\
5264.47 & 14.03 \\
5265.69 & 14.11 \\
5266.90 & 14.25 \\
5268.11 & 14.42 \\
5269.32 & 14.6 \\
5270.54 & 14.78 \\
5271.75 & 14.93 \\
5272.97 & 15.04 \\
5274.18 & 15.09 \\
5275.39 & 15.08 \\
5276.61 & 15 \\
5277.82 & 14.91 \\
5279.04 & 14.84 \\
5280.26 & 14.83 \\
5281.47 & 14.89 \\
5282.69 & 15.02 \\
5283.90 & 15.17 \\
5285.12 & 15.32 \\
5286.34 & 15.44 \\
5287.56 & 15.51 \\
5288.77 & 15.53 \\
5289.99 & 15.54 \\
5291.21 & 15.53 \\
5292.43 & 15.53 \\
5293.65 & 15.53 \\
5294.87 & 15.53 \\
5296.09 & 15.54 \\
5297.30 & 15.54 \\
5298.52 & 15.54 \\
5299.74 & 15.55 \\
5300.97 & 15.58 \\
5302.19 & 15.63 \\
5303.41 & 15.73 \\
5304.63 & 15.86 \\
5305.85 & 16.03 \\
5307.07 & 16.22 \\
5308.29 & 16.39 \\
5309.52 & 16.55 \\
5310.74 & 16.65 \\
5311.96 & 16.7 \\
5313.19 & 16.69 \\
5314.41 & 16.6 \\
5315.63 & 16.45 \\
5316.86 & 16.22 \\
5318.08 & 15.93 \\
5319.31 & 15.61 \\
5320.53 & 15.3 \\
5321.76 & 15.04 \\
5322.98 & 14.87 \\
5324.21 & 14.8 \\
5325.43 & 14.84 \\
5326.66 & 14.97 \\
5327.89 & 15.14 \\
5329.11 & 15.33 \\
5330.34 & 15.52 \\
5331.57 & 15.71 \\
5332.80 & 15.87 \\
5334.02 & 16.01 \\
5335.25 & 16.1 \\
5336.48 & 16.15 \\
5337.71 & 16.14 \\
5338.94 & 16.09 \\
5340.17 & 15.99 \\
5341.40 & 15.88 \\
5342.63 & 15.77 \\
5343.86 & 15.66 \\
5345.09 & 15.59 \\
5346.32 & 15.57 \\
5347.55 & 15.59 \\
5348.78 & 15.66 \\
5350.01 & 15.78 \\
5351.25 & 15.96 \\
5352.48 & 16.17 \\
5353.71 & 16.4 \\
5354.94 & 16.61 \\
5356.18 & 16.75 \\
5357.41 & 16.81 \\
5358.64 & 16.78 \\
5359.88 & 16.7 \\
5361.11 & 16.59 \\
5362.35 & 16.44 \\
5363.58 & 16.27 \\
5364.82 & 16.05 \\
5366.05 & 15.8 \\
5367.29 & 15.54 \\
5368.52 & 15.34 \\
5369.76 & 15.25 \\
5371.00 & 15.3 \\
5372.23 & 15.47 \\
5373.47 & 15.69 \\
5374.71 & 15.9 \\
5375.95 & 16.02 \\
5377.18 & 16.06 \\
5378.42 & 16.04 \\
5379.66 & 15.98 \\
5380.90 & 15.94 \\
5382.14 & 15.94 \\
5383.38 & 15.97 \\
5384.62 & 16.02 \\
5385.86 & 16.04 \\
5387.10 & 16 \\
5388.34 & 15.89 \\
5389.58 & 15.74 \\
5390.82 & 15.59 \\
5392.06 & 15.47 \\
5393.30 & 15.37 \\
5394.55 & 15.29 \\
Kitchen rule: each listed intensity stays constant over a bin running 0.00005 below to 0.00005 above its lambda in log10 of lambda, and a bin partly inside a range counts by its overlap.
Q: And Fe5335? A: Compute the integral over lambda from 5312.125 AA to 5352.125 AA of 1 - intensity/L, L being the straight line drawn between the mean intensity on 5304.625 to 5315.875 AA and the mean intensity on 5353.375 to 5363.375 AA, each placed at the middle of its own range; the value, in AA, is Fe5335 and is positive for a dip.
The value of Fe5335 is 1.9 AA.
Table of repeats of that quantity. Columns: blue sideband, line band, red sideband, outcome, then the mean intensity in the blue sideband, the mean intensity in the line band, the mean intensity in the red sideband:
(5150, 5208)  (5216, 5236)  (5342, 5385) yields -0.41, 13.1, 14.1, 16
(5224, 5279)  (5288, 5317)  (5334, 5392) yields -1.09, 14.8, 15.9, 16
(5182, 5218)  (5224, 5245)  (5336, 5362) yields -0.62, 13.7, 14.7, 16.1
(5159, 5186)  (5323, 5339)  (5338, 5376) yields -0.07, 12.4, 15.5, 16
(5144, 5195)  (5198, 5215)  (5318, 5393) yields -0.80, 12.9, 14.1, 15.8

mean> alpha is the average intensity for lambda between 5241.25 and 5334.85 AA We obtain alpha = 15.4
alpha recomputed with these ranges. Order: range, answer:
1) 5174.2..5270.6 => 14.1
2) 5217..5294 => 14.9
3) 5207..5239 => 14.2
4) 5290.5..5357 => 15.8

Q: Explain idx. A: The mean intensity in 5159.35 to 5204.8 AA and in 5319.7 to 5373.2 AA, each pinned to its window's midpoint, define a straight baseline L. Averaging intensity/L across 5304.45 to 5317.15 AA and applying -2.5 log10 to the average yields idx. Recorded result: -0.084 mag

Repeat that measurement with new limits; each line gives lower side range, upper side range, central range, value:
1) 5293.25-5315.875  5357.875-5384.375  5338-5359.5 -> -0.01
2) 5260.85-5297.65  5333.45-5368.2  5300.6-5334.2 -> -0.02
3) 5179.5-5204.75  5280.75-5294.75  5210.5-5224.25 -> -0.01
